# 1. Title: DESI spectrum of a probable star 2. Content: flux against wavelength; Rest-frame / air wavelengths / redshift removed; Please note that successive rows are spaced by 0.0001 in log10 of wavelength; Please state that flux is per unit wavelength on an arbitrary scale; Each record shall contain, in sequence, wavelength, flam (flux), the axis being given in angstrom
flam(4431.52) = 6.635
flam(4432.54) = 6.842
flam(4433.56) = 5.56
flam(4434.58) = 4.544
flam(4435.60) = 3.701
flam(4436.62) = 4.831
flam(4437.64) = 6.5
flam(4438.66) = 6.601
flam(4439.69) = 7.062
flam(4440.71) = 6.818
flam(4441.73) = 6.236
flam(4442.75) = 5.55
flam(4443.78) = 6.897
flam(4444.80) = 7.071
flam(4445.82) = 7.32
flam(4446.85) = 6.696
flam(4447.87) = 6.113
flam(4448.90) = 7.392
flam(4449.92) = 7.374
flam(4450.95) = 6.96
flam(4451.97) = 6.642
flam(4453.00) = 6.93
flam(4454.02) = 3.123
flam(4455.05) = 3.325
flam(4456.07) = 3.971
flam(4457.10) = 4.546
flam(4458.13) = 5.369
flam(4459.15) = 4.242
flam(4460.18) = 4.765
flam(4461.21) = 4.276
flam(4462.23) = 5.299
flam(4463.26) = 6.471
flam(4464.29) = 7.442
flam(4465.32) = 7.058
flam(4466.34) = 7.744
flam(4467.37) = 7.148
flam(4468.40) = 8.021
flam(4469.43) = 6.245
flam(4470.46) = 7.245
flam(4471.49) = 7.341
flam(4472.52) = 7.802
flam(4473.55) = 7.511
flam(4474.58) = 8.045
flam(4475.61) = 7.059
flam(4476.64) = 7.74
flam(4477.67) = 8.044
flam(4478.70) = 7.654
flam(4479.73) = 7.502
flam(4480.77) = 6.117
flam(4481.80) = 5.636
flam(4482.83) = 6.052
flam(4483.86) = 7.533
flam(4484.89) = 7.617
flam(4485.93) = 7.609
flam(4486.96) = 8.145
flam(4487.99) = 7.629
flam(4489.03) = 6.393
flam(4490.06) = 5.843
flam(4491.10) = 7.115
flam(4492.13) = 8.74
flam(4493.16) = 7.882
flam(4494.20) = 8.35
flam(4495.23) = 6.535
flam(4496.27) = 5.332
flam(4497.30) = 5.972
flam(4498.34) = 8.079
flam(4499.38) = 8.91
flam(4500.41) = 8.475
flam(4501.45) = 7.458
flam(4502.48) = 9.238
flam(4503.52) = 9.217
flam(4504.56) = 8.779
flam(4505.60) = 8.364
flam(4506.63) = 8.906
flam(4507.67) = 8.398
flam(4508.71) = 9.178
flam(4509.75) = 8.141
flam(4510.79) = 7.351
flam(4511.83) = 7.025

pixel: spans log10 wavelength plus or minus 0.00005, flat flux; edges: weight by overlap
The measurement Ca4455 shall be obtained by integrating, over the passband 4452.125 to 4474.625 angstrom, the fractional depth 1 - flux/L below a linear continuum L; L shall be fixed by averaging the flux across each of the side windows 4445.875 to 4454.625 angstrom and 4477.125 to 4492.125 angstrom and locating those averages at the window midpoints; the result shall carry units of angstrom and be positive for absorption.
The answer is 2.2 angstrom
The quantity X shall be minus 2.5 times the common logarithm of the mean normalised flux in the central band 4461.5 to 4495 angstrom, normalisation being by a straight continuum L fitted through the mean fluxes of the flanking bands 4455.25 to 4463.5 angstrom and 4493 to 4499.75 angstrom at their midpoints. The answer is -0.21 mag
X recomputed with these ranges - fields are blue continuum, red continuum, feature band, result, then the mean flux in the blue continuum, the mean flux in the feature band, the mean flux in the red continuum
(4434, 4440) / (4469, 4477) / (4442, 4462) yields 0.09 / 5.49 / 5.71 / 7.38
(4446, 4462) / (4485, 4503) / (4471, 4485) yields -0.09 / 5.48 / 7.25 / 7.51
